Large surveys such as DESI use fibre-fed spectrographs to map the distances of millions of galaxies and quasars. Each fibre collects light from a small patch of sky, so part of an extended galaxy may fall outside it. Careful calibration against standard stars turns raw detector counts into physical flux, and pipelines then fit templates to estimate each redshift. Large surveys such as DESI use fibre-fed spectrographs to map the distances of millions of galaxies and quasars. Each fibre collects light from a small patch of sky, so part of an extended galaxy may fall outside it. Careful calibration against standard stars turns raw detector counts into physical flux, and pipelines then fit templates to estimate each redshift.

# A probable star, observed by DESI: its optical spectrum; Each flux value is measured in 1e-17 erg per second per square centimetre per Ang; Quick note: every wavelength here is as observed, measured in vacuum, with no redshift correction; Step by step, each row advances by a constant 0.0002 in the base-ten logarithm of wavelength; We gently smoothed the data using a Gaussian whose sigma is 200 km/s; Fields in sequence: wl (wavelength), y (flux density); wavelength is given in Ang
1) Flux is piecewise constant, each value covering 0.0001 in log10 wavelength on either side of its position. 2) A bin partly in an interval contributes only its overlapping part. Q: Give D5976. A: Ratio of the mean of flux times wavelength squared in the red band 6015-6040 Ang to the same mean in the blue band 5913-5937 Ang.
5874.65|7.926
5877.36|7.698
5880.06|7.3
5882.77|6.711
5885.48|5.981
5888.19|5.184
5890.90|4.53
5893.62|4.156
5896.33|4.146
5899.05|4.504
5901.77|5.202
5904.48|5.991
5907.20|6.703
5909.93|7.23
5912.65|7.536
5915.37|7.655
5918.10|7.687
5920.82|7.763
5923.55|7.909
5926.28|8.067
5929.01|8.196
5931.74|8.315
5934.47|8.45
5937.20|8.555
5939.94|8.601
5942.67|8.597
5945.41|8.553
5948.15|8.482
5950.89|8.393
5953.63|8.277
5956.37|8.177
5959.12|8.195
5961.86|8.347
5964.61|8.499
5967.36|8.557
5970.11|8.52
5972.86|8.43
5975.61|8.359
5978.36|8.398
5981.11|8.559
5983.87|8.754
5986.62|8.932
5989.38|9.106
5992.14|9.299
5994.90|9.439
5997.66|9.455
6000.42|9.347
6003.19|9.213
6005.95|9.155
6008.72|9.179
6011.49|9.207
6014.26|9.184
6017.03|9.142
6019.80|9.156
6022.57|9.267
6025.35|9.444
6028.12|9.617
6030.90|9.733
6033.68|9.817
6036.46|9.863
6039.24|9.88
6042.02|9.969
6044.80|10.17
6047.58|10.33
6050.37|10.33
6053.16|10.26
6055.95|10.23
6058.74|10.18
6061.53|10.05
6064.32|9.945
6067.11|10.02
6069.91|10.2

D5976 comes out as 1.23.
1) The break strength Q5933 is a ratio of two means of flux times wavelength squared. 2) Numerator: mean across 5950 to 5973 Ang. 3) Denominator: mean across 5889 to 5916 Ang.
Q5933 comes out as 1.50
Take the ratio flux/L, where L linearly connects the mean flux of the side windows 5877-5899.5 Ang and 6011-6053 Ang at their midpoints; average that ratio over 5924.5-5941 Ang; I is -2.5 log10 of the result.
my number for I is -0.22 mag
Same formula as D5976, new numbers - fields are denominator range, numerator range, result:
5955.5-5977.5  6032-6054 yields 1.23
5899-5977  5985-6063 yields 1.25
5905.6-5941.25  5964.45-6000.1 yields 1.14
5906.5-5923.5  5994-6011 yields 1.28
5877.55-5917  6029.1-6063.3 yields 1.77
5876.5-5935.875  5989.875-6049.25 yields 1.48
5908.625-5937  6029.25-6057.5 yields 1.32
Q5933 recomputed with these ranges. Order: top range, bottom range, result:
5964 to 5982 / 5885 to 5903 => 1.83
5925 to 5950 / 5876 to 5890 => 1.32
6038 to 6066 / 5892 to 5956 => 1.44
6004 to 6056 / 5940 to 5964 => 1.18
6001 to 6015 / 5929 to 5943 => 1.11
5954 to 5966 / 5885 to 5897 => 1.79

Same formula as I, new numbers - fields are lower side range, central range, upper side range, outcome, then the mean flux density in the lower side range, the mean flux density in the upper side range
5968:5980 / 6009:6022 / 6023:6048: 0.02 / 8.44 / 9.83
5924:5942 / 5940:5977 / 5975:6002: 0.03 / 8.35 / 8.98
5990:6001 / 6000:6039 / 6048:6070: 0.03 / 9.37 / 10.2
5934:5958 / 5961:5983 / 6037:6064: 0.05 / 8.45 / 10.1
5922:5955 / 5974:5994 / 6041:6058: 0.04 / 8.36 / 10.2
